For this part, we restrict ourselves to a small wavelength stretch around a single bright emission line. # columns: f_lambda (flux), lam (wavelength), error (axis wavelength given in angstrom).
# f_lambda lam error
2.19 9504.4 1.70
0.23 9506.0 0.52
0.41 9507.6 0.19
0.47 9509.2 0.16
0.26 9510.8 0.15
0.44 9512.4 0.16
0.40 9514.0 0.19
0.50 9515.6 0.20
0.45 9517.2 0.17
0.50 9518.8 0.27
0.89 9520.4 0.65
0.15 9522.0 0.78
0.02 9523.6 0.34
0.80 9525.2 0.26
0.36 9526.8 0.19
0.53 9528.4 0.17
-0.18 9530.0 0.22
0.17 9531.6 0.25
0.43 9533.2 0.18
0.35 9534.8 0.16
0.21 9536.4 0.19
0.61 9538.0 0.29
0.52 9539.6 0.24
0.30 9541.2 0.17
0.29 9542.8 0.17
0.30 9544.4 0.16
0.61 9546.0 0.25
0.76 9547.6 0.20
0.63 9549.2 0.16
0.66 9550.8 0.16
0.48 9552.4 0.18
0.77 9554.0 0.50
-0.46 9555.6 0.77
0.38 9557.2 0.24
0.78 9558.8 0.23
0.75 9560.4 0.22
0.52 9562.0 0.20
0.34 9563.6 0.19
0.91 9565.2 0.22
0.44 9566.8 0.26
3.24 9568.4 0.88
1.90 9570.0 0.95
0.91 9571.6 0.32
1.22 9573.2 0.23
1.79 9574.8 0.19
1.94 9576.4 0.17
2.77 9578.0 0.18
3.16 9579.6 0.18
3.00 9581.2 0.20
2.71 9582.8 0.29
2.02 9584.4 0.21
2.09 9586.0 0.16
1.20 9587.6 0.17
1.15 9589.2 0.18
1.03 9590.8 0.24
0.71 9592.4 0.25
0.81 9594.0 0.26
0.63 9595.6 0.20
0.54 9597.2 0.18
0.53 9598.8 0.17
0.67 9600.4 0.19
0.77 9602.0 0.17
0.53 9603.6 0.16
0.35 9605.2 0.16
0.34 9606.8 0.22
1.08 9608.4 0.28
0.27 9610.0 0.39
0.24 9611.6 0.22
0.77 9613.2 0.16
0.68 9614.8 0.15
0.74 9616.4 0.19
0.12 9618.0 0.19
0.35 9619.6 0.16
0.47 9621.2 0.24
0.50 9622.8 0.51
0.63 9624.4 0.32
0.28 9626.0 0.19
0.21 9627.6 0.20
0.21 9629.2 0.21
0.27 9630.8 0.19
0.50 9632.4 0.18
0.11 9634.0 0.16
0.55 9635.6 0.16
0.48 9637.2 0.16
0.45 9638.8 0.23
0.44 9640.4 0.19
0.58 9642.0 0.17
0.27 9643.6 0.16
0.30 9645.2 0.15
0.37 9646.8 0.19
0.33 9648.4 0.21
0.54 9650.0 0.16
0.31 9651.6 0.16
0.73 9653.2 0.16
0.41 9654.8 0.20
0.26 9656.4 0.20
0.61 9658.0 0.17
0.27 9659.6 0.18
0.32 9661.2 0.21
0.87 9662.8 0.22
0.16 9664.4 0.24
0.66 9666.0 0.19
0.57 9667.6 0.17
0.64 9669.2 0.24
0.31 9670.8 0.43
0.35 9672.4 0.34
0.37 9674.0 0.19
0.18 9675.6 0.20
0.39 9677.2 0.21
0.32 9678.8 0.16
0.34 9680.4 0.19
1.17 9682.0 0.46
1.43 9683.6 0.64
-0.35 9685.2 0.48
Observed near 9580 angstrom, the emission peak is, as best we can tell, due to [O III]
